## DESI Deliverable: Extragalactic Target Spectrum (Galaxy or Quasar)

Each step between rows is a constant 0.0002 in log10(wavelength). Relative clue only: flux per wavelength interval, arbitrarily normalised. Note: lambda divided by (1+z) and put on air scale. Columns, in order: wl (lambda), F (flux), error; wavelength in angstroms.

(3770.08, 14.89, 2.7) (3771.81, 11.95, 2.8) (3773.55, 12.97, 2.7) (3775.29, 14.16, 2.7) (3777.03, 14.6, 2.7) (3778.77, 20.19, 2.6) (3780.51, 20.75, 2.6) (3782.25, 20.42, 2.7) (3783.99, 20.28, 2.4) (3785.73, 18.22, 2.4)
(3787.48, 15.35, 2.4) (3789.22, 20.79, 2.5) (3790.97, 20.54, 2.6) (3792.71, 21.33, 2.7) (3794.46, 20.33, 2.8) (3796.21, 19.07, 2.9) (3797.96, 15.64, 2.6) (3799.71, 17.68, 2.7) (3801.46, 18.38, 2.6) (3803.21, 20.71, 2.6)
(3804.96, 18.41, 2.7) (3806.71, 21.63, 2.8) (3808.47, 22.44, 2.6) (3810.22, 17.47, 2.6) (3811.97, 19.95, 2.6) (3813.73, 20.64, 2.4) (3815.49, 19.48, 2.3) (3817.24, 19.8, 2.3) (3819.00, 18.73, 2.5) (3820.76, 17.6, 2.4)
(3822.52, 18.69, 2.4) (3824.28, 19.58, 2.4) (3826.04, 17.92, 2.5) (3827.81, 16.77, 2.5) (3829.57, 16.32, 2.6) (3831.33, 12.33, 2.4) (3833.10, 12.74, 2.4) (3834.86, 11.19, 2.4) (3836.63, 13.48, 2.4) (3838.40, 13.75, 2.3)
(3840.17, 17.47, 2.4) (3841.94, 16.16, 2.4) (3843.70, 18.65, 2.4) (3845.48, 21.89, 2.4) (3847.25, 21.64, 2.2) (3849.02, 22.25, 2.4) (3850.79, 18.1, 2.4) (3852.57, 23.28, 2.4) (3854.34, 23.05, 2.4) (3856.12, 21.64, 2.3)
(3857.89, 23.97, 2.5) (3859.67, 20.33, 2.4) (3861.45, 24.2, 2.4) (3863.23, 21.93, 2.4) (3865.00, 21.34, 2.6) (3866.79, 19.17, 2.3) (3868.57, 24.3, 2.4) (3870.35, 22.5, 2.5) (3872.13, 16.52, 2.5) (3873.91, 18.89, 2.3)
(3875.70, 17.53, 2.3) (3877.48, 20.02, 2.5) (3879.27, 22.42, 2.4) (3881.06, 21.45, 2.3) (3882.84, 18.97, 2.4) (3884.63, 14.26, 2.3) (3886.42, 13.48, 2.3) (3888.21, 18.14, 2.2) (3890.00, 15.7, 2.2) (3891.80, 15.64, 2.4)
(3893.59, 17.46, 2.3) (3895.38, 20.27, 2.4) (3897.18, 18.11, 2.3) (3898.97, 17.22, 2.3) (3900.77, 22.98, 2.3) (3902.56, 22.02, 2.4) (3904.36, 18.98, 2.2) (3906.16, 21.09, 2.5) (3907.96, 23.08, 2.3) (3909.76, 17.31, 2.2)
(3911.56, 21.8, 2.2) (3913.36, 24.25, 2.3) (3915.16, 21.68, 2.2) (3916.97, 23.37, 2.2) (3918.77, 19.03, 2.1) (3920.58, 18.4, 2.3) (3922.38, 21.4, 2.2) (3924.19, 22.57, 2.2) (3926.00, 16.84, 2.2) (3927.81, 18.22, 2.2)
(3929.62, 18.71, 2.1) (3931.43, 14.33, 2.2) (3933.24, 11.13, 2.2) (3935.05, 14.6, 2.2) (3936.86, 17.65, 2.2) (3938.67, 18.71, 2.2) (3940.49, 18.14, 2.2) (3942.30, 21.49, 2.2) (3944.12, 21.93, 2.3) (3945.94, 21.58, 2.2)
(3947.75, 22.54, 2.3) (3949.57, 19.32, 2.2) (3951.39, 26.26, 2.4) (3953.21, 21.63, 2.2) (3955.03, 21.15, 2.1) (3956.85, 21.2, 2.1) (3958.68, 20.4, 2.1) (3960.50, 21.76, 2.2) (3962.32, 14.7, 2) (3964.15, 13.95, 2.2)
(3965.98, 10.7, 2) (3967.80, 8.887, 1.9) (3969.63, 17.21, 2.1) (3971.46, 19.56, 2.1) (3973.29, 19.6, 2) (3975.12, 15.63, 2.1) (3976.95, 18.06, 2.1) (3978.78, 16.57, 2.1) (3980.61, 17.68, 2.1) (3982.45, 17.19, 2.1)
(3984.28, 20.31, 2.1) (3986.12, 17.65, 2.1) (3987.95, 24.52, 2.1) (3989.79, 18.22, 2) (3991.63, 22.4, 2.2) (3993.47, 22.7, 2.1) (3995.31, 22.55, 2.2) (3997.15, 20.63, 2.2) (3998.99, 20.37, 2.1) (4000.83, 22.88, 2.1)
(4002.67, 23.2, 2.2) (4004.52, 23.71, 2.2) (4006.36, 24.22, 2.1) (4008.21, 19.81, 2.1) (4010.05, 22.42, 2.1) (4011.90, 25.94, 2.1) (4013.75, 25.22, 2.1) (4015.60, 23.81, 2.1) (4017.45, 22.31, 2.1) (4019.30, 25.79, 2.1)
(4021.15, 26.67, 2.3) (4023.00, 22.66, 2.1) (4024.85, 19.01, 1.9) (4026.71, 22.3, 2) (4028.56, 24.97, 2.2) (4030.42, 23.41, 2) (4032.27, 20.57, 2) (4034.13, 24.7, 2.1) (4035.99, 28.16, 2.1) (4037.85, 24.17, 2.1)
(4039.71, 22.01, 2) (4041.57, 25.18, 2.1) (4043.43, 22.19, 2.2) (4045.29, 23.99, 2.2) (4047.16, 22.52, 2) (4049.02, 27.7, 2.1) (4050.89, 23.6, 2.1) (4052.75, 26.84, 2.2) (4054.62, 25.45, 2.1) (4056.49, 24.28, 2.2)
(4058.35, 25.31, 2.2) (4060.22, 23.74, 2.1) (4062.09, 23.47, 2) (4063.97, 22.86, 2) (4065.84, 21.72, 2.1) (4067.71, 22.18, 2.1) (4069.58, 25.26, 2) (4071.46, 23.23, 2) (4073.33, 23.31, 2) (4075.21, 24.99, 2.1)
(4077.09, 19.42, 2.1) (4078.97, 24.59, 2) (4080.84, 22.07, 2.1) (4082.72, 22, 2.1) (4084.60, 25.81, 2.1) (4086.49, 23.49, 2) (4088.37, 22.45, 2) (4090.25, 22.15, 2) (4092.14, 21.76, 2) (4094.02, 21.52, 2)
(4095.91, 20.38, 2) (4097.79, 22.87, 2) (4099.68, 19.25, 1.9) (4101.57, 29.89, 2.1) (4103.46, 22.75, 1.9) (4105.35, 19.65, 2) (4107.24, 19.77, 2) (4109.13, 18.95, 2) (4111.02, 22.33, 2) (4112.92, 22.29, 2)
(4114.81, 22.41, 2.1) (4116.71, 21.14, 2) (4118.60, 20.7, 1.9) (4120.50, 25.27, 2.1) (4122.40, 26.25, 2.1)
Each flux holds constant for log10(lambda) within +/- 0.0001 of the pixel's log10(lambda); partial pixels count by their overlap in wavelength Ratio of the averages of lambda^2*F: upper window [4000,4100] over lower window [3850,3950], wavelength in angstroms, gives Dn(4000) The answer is 1.28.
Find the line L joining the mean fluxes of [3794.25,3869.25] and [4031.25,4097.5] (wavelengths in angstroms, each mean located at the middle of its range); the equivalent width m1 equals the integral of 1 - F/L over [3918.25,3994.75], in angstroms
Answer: 9.8 angstroms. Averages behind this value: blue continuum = 19.1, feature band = 18.7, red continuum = 23.5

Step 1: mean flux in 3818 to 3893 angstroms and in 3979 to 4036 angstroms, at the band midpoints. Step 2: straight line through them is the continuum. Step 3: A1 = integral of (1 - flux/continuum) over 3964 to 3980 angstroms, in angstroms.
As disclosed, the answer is 4.3 angstroms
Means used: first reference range 18.7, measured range 15.7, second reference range 22.3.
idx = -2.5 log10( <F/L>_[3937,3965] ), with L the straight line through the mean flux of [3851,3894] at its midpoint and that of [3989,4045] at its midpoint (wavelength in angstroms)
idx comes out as 0.07 mag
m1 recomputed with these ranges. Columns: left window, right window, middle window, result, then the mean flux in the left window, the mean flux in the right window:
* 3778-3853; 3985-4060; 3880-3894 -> 2.26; 18.5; 23.4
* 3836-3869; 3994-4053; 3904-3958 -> 4.55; 20.3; 23.5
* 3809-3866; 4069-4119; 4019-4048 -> -2.76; 18.9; 22.4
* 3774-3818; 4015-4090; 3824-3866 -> 2.61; 19.1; 23.7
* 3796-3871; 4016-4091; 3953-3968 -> 3.03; 19.1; 23.7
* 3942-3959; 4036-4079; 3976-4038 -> 2.04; 21.8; 23.9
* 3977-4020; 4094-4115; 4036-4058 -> -2.84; 21.7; 21.8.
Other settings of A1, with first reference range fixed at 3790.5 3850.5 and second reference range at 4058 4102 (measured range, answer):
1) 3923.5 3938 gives 2.5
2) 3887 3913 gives 0.5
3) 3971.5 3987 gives 2.3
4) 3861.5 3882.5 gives -1.6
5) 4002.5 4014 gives -0.9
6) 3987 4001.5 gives -0.2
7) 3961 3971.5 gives 3.5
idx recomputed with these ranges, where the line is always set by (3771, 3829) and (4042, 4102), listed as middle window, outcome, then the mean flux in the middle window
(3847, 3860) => -0.123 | 21.9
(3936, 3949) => 0.043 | 20.3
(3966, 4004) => 0.145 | 19.1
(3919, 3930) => 0.077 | 19.4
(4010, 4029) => -0.061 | 23.8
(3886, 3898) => 0.181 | 17.1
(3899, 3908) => -0.035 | 21.1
